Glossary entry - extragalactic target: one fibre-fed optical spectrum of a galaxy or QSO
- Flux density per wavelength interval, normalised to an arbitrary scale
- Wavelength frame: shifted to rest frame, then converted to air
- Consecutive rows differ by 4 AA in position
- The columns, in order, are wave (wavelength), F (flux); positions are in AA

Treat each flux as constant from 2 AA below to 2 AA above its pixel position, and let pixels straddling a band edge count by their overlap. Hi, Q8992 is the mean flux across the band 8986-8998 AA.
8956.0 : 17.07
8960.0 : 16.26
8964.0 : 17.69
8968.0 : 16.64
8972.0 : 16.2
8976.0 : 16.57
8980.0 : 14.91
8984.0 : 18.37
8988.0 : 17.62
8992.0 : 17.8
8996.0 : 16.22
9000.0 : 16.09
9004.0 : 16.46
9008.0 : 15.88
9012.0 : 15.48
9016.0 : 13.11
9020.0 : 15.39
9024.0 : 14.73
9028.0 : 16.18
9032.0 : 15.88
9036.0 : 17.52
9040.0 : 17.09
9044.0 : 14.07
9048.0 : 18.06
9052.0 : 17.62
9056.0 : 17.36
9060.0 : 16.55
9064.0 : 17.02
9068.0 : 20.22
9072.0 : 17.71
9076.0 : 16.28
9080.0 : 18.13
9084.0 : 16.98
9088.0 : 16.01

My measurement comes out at 17.2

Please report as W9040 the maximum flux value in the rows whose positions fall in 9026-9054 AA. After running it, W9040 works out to 18.06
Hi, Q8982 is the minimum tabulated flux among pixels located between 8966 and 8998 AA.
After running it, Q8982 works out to 14.91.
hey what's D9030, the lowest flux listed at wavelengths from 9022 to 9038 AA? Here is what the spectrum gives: 14.73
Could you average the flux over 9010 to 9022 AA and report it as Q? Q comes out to 14.7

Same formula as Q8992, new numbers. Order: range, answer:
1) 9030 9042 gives 16.8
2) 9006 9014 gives 15.7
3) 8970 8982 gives 15.9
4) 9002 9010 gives 16.2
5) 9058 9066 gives 16.8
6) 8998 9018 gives 15.4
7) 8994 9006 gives 16.3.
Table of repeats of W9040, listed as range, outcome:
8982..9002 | 18.37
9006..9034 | 16.18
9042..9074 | 20.22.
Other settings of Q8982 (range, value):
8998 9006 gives 16.09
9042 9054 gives 14.07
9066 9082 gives 16.28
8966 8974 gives 16.2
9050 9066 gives 16.55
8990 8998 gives 16.22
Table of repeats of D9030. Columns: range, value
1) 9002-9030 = 13.11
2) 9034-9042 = 17.09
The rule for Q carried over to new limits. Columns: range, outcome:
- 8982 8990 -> 18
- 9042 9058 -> 16.8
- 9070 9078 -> 17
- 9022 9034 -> 15.6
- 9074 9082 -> 17.2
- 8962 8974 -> 16.8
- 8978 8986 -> 16.6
